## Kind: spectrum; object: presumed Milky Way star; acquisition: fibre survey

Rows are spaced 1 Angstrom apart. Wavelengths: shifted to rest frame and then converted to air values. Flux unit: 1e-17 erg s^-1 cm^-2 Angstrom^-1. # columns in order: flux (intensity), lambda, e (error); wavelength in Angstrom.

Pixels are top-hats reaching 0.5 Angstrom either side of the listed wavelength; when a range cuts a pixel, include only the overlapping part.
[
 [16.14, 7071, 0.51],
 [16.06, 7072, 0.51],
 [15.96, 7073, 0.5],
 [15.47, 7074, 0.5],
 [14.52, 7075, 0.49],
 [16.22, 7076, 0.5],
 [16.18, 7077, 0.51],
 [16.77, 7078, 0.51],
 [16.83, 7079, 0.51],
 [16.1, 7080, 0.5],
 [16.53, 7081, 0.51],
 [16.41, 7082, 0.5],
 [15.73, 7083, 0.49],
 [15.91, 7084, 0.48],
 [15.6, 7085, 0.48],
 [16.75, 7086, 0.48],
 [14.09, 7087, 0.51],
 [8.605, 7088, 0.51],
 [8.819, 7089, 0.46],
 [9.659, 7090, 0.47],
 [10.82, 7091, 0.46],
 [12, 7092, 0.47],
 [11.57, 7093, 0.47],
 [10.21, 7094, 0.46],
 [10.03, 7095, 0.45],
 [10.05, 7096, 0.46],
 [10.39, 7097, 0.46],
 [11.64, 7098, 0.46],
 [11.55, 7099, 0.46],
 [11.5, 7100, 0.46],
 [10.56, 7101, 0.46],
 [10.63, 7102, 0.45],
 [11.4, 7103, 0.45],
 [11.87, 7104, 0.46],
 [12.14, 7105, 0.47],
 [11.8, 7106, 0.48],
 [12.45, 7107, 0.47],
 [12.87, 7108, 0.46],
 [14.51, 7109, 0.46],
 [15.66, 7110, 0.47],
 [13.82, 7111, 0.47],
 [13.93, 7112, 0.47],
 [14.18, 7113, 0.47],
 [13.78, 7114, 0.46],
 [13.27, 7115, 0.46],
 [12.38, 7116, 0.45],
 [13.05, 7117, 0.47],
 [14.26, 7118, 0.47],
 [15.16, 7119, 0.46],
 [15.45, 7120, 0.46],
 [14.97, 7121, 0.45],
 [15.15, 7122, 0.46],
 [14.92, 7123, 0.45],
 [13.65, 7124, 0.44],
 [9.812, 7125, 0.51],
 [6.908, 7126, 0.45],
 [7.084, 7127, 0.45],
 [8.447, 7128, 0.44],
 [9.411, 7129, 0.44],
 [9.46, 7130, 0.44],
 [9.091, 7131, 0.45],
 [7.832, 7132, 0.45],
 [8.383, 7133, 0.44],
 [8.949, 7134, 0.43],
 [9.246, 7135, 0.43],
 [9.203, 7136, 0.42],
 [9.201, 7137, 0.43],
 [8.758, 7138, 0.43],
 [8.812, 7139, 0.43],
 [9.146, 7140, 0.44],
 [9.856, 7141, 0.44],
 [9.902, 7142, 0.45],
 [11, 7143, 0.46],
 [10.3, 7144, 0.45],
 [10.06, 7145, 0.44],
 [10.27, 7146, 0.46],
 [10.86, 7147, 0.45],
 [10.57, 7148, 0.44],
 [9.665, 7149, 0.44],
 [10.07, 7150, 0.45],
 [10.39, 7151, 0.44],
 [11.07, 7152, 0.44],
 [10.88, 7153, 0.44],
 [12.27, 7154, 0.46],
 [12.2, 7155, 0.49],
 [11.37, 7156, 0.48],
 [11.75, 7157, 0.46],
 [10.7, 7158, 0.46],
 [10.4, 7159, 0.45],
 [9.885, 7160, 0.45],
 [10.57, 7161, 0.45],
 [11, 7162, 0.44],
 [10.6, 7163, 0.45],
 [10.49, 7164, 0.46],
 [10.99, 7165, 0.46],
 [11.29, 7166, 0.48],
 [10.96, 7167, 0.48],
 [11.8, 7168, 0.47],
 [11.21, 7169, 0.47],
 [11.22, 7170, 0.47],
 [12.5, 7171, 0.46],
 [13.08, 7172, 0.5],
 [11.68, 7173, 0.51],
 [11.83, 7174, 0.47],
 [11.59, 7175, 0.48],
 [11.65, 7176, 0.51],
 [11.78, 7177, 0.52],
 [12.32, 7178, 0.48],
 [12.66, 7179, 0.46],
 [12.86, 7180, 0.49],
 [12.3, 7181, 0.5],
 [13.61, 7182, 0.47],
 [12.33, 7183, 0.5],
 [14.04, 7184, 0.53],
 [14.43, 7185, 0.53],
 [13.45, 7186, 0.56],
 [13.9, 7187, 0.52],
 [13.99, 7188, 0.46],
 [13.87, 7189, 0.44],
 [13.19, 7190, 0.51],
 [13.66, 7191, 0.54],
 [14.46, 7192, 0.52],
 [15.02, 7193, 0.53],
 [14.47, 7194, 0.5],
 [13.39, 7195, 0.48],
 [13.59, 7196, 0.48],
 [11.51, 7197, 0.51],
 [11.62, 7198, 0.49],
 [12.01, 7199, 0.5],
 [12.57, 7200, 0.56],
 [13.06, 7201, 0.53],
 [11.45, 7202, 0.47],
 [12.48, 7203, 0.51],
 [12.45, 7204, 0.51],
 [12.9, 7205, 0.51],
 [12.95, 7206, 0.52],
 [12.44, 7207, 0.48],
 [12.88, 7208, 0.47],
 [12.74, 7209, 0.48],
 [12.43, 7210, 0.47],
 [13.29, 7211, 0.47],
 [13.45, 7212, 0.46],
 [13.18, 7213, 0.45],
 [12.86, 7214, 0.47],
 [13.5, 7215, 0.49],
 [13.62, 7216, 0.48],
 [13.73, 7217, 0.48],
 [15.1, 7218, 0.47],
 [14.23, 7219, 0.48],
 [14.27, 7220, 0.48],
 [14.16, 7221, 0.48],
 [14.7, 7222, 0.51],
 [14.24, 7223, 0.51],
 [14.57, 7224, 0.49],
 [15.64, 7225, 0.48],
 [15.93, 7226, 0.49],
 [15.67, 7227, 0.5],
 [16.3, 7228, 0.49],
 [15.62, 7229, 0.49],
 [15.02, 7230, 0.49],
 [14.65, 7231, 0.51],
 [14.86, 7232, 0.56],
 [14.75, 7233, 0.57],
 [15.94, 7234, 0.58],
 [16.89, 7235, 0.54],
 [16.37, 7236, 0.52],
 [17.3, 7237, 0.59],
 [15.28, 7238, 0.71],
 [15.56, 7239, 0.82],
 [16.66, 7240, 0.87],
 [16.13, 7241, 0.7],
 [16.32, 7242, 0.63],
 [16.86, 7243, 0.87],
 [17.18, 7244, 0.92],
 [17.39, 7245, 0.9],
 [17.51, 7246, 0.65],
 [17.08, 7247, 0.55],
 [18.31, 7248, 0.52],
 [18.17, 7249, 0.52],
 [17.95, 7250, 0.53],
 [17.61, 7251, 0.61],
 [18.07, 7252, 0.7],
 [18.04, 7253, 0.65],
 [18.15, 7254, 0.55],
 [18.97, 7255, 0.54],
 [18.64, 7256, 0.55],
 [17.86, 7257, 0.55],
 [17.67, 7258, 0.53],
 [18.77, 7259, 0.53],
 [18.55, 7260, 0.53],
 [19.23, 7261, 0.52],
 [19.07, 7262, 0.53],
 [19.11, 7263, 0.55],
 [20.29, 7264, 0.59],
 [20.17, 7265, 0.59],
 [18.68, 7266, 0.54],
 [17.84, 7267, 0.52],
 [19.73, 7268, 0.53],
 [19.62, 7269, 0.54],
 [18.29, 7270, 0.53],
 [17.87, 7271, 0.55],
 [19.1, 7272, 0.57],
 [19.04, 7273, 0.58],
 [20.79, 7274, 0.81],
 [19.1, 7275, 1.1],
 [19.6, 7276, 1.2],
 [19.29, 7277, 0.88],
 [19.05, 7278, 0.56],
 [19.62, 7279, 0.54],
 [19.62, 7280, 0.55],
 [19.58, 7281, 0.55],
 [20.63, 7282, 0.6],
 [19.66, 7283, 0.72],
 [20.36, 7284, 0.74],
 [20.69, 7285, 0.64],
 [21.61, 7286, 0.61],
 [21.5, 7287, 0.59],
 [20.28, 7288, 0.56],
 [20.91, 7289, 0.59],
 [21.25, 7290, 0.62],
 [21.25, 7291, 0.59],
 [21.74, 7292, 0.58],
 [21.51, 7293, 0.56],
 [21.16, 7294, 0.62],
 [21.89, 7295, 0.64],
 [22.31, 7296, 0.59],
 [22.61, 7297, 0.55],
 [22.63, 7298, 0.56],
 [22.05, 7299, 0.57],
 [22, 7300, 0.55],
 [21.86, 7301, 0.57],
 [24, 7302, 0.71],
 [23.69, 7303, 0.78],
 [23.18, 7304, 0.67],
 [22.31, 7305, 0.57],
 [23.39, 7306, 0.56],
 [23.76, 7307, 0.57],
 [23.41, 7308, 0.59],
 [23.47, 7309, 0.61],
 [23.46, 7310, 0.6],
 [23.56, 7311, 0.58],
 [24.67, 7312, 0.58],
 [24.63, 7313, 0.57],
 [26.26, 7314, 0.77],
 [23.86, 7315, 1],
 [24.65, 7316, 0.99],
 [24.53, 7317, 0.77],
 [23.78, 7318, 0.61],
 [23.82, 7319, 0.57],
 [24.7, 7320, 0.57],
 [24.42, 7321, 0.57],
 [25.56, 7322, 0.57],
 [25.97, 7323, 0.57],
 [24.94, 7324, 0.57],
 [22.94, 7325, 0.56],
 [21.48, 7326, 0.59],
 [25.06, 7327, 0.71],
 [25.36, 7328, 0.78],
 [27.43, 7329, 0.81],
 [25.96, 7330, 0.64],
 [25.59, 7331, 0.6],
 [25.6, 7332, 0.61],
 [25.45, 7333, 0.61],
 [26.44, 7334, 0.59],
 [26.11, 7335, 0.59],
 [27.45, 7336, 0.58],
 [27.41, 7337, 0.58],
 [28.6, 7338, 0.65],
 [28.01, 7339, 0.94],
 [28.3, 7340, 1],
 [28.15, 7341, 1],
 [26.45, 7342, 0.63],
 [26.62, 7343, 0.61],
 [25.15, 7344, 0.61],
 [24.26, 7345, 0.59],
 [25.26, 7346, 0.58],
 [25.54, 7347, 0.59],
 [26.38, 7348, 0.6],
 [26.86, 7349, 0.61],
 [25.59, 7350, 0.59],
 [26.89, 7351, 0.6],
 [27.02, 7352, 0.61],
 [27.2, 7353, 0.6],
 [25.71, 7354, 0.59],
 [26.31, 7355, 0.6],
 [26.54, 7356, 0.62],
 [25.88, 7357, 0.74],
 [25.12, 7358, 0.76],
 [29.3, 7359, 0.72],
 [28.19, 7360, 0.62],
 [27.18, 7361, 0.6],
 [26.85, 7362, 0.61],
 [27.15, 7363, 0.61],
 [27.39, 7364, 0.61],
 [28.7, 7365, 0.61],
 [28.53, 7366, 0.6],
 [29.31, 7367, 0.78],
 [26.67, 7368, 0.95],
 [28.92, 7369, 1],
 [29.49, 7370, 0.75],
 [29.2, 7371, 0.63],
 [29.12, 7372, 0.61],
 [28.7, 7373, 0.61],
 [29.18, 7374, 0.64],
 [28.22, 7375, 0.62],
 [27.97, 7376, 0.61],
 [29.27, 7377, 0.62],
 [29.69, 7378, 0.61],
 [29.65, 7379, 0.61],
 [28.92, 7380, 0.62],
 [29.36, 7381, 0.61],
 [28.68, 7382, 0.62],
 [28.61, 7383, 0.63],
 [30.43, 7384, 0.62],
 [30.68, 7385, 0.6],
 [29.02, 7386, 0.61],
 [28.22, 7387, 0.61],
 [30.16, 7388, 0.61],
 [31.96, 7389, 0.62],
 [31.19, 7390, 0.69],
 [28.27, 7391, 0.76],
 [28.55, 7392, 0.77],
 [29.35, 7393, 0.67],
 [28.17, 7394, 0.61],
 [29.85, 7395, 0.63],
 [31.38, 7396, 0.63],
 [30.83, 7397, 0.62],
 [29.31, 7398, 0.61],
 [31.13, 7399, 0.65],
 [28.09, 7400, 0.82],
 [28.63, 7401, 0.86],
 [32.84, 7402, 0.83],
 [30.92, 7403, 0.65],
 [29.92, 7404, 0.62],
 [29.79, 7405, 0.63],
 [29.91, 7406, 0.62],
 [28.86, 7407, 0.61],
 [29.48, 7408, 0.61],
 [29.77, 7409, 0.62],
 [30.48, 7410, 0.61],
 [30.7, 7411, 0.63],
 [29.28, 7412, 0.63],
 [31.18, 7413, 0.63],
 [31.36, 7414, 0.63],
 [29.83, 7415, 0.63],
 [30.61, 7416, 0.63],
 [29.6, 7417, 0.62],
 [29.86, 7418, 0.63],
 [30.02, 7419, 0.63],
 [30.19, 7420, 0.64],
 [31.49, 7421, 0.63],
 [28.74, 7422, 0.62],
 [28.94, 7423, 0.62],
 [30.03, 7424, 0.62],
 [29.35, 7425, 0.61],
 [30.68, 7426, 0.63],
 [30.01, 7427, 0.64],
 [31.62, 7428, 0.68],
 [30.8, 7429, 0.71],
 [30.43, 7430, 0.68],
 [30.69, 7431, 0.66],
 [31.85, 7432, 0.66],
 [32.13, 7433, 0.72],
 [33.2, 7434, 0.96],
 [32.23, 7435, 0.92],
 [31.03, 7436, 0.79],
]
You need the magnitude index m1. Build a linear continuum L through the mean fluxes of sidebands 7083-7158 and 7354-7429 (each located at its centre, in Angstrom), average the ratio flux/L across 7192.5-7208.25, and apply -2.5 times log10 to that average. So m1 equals 0.29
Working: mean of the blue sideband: 11.4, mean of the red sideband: 29.3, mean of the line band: 12.8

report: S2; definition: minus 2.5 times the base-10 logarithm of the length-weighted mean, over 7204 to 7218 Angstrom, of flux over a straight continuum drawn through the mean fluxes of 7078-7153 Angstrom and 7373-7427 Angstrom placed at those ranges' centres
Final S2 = 0.33 mag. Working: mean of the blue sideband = 11.7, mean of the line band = 13.1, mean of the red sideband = 29.8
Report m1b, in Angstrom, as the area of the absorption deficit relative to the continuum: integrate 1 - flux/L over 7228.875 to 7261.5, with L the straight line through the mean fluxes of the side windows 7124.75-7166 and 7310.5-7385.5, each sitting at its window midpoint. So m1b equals 2.1 Angstrom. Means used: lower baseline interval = 9.94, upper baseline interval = 26.8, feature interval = 17.1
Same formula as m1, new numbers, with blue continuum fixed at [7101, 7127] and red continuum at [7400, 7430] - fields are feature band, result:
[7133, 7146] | 0.45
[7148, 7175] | 0.37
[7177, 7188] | 0.27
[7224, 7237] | 0.24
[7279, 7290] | 0.11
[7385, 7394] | -0.03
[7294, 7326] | 0.02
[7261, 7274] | 0.14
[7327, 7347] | -0.03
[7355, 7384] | -0.03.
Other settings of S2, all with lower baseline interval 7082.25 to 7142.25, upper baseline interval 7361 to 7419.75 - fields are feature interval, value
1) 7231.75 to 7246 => 0.21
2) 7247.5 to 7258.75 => 0.14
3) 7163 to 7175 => 0.31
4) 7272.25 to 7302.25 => 0.10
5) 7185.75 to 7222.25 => 0.30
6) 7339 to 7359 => 0.02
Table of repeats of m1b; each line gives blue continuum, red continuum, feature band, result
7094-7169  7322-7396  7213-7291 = 9.12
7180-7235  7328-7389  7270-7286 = 0.49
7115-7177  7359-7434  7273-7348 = -0.75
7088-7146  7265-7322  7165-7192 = 4.17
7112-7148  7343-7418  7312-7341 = -0.77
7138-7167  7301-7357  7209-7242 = 3.59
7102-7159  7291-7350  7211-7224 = 2.59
